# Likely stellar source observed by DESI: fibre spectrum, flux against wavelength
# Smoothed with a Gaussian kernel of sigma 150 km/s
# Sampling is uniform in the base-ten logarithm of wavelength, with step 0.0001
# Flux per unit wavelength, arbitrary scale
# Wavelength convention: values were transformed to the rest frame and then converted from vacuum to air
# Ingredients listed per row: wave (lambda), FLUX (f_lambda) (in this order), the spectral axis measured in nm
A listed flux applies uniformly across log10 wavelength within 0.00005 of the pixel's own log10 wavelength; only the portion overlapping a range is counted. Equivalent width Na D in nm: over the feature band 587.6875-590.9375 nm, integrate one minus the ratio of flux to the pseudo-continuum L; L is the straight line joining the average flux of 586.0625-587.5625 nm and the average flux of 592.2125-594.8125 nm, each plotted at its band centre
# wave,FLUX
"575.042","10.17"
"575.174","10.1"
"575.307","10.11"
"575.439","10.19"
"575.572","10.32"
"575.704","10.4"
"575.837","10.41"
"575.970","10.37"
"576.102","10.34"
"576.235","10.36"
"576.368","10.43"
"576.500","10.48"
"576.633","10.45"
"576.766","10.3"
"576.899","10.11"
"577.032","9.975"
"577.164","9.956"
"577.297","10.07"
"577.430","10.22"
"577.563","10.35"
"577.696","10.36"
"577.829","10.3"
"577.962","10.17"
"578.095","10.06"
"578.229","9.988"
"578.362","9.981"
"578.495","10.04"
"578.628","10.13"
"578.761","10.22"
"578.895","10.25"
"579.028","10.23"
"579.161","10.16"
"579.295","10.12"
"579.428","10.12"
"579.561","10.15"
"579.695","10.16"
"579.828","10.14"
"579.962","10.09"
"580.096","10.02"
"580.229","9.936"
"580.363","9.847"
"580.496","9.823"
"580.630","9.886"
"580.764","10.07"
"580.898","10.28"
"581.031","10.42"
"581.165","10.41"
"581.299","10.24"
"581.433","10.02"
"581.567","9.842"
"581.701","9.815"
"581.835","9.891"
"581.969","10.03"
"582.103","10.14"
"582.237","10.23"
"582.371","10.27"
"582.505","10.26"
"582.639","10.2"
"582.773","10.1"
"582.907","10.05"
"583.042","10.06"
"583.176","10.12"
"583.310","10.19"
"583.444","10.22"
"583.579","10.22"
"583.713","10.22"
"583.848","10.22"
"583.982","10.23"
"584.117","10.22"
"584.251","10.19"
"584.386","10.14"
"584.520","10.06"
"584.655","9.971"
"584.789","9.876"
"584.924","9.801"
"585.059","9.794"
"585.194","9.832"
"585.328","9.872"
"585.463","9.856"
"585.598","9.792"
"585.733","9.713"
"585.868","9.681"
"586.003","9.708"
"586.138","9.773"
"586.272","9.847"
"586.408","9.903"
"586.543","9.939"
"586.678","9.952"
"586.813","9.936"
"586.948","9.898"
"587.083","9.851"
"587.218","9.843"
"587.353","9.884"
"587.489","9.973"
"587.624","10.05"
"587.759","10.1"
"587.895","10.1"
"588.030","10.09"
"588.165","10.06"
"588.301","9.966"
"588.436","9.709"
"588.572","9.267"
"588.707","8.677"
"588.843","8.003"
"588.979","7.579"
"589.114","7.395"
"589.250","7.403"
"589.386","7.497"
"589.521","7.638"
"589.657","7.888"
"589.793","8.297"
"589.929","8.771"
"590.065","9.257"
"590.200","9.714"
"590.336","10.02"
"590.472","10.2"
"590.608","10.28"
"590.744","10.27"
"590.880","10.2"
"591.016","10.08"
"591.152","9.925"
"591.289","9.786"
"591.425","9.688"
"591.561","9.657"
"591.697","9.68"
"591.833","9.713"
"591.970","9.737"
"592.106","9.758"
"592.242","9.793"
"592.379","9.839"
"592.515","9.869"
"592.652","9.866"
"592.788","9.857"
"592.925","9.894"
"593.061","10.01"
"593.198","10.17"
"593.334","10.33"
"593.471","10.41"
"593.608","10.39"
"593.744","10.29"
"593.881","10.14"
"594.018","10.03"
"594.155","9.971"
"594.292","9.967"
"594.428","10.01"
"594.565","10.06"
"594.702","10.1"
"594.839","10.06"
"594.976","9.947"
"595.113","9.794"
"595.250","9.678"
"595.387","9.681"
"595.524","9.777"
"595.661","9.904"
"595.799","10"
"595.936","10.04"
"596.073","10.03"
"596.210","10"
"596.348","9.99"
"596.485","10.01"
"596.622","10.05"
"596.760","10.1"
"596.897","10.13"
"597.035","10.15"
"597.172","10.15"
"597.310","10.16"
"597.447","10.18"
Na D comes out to 0.28 nm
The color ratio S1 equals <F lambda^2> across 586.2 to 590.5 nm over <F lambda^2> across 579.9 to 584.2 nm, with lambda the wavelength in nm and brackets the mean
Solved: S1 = 0.9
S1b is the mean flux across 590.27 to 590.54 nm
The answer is 10.1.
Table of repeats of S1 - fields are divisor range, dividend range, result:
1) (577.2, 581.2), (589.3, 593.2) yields 0.98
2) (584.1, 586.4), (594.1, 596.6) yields 1.04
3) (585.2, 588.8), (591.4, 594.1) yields 1.04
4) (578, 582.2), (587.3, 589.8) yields 0.91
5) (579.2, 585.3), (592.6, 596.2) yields 1.04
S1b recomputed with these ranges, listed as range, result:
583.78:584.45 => 10.2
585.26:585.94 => 9.78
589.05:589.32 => 7.38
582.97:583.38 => 10.1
